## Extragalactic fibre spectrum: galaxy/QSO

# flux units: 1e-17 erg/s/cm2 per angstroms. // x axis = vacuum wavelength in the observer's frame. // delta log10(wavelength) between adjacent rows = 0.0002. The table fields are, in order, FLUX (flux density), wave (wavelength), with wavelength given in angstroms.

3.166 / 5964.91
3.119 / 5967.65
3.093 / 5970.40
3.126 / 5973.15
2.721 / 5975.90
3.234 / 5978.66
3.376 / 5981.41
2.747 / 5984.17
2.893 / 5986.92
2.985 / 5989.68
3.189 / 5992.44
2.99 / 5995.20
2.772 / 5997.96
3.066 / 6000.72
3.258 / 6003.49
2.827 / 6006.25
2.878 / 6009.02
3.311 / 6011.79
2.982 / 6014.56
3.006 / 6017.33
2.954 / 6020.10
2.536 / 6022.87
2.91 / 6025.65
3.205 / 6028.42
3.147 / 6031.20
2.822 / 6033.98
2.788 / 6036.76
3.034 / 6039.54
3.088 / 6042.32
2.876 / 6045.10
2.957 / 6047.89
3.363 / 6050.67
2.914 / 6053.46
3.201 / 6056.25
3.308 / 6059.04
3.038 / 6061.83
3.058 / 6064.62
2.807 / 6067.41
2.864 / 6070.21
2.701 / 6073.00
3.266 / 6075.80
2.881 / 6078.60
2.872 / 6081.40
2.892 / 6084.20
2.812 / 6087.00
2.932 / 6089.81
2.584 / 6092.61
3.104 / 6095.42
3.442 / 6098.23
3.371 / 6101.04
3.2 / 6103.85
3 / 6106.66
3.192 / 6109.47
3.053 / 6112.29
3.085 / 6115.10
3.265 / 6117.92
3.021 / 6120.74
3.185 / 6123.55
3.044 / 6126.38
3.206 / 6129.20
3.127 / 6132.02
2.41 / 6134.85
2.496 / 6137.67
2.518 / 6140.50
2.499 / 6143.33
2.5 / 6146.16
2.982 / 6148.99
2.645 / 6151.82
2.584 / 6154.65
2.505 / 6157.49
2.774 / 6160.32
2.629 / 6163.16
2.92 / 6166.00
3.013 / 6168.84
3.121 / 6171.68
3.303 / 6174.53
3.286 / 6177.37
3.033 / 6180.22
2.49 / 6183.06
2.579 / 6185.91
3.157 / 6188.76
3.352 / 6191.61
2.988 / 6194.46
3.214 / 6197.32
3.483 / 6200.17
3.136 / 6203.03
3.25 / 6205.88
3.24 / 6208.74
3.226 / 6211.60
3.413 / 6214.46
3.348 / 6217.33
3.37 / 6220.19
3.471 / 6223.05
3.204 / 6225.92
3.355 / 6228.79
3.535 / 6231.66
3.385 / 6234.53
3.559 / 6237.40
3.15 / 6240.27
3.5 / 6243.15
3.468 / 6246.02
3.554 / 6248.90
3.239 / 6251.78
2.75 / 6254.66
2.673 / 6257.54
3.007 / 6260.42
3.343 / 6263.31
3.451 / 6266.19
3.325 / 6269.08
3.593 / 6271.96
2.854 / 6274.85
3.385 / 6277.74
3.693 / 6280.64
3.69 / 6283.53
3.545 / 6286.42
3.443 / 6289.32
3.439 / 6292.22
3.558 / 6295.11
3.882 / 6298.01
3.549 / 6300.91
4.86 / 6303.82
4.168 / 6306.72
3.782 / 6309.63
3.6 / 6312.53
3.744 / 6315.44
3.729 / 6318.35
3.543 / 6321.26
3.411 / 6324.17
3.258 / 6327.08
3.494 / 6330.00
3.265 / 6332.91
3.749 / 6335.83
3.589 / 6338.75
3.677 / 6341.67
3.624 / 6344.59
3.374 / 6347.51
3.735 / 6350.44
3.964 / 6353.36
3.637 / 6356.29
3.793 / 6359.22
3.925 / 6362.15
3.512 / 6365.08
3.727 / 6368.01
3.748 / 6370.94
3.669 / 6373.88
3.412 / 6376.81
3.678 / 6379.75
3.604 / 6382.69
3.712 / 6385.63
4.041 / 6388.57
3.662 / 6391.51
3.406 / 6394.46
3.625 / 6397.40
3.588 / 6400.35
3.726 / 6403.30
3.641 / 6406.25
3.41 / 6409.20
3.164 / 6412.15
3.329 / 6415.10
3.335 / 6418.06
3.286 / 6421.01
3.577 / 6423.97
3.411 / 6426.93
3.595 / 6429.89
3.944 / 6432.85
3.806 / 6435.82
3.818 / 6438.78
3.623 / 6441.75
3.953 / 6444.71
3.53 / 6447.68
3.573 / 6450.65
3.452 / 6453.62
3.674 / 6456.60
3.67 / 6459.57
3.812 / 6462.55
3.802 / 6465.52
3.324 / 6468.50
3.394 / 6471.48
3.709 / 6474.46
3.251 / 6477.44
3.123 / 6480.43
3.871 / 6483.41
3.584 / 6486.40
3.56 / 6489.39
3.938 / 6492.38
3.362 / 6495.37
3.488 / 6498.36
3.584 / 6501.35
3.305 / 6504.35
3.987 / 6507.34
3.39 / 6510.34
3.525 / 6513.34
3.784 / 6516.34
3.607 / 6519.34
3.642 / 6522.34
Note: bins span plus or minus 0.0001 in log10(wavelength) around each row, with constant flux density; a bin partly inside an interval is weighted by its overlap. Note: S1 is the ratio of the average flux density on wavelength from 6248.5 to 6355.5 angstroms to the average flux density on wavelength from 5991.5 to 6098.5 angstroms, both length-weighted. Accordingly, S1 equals 1.2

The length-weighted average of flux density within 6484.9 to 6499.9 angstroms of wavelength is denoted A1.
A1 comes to 3.59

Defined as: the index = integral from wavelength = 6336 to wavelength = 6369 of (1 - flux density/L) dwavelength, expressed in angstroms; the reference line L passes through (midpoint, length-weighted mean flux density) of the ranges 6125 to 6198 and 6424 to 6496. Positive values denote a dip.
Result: -3.4 angstroms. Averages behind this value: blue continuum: 2.86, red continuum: 3.62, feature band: 3.69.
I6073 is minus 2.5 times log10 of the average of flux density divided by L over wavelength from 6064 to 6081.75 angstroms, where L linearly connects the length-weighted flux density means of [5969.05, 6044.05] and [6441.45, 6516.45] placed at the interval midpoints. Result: 0.06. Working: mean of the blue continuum 3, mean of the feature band 2.92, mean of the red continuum 3.58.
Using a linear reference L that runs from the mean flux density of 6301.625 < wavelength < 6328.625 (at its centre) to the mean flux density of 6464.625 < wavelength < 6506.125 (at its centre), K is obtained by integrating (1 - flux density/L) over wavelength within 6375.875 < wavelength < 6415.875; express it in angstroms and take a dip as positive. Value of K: 0.9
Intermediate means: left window 3.78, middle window 3.58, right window 3.52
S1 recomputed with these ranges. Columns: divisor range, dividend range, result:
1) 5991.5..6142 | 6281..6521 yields 1.21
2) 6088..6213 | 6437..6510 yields 1.21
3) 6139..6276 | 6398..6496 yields 1.15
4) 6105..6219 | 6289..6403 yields 1.23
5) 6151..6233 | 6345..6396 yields 1.19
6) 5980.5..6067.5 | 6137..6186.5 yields 0.92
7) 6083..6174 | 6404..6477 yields 1.23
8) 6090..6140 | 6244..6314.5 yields 1.15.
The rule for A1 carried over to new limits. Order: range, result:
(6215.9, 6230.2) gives 3.35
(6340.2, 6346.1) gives 3.65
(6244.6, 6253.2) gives 3.42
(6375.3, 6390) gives 3.69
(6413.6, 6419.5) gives 3.33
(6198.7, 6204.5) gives 3.31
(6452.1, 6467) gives 3.68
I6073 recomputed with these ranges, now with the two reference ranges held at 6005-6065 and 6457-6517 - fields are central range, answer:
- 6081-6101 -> 0.04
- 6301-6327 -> -0.14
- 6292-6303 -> -0.11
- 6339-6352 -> -0.06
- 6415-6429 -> 0.03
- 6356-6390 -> -0.08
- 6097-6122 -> -0.03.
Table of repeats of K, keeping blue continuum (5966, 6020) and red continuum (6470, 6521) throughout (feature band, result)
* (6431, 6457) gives -1.52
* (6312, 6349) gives -1.73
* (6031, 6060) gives 0.44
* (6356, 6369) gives -1.17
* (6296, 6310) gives -2.89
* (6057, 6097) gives 2.23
